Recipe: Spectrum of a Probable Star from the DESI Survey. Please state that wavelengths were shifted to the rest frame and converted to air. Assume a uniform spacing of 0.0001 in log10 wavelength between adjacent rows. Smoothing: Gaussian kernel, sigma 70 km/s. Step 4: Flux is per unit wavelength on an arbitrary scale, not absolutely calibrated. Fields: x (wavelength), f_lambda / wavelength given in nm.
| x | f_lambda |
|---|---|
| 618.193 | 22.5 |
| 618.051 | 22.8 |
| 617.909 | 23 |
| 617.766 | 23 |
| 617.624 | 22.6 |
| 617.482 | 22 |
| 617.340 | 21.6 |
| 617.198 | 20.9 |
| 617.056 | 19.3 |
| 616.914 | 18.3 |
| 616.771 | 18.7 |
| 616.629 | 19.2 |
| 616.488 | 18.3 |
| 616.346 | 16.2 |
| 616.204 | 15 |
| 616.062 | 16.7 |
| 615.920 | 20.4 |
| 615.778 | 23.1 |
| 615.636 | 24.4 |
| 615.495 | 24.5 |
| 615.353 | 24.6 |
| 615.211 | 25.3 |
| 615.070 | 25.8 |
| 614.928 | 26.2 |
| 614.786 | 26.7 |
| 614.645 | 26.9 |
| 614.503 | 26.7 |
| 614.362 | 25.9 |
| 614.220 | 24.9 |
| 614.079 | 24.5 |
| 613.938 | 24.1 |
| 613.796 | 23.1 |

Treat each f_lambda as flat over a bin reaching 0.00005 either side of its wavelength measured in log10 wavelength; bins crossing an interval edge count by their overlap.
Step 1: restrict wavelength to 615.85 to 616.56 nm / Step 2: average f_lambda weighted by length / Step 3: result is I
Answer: 17.3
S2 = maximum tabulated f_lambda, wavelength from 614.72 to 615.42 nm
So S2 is 26.7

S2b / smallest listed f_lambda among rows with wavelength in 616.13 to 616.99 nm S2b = 15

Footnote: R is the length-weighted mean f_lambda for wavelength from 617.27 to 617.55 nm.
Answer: 21.8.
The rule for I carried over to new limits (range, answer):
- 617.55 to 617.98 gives 22.9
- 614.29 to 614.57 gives 26.3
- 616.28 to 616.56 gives 17.3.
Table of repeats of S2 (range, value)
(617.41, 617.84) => 23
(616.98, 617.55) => 22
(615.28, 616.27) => 24.6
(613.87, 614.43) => 25.9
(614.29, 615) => 26.9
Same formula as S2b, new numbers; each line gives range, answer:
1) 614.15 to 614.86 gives 24.9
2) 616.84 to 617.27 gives 18.3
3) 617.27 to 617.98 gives 21.6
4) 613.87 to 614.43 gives 24.1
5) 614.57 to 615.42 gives 24.6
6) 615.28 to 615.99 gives 20.4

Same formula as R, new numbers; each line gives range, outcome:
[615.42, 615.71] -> 24.5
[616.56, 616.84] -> 19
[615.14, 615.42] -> 25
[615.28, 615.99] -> 23.4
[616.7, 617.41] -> 19.7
